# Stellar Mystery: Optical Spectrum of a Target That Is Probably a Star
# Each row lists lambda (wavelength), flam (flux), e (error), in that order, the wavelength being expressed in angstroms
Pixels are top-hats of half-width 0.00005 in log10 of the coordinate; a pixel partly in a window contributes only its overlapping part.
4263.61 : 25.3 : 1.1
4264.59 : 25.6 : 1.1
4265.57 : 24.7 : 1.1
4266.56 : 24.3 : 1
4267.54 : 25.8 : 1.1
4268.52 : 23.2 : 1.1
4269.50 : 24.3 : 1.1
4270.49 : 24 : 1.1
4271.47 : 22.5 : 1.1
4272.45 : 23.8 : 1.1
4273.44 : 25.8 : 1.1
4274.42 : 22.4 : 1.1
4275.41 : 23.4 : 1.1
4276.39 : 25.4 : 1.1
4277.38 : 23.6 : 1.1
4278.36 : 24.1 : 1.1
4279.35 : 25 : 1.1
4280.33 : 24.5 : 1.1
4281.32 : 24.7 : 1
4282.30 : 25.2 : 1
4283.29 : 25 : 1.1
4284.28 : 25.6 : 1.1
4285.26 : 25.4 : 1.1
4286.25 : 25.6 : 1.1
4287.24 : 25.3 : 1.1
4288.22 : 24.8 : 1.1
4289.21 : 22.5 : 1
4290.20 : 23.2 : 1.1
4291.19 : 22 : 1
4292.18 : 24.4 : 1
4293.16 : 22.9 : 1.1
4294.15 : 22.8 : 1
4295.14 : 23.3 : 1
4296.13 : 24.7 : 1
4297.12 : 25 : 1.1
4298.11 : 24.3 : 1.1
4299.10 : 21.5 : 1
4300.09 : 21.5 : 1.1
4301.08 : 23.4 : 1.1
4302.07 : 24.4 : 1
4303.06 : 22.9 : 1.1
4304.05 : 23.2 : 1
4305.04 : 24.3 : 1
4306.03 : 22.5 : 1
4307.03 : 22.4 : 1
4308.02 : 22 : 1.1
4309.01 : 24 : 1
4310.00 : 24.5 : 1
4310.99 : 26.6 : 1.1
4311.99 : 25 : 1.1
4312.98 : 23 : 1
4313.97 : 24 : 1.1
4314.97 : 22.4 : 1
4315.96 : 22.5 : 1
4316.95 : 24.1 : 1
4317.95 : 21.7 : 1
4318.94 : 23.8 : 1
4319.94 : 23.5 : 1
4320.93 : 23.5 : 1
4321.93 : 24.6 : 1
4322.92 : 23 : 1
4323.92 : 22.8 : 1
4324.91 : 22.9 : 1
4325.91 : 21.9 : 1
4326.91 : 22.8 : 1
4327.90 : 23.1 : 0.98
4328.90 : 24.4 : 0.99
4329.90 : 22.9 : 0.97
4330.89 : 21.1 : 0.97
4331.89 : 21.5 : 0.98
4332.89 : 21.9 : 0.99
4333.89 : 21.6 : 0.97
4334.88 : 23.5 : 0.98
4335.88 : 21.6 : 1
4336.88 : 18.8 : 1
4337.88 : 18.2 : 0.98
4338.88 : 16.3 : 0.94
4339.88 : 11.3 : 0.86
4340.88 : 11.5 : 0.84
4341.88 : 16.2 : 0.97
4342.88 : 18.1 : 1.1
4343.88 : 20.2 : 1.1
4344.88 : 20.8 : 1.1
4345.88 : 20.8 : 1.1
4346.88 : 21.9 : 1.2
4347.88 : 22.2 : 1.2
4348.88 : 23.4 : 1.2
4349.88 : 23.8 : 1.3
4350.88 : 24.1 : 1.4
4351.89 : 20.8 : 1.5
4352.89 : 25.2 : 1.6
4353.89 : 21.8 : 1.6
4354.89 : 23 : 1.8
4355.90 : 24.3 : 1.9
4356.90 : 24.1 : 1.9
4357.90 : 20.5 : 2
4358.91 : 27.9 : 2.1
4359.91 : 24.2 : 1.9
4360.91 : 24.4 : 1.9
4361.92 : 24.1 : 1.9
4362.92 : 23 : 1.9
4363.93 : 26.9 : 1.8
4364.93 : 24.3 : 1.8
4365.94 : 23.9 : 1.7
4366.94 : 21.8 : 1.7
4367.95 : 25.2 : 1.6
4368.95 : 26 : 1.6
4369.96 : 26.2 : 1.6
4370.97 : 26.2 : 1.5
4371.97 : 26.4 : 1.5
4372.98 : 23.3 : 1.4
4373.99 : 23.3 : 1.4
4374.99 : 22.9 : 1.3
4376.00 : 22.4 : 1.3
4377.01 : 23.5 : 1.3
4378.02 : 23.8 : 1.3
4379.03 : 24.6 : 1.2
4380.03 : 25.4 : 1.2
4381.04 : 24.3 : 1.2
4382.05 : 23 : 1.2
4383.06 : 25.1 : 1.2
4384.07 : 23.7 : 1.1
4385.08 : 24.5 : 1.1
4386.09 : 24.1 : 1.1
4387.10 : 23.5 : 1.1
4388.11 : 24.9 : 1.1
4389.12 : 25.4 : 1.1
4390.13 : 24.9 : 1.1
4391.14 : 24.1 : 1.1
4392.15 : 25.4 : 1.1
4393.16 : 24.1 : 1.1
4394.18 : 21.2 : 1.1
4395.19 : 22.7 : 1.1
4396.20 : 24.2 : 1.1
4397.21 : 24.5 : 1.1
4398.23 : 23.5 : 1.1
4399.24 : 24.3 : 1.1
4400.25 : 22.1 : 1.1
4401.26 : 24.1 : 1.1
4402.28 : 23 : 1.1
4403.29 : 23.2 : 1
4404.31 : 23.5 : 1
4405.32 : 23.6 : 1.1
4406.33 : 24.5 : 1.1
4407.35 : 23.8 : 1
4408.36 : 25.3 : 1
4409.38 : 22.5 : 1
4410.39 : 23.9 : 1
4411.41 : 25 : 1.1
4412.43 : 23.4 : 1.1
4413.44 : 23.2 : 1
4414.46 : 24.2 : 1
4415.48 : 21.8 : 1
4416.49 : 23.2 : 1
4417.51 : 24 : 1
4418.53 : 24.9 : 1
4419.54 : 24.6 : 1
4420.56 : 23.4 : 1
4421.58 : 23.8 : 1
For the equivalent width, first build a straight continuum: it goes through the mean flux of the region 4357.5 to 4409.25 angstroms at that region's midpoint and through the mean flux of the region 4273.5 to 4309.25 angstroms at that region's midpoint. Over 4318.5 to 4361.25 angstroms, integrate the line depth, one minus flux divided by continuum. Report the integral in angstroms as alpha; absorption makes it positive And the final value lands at 4.1 angstroms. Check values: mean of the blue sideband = 23.8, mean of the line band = 21.7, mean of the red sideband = 24.1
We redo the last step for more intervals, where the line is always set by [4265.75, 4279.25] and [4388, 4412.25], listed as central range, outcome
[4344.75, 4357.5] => 0.6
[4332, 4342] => 2.4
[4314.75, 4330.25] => 0.6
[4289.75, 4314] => 0.5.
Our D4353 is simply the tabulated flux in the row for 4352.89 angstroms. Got 25.2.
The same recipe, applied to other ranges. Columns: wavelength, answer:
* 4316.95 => 24.1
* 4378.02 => 23.8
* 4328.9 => 24.4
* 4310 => 24.5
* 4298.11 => 24.3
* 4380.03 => 25.4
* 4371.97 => 26.4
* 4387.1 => 23.5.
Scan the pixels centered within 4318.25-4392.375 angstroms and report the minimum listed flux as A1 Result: 11.3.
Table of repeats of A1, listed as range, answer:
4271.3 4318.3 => 21.5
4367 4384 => 22.4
